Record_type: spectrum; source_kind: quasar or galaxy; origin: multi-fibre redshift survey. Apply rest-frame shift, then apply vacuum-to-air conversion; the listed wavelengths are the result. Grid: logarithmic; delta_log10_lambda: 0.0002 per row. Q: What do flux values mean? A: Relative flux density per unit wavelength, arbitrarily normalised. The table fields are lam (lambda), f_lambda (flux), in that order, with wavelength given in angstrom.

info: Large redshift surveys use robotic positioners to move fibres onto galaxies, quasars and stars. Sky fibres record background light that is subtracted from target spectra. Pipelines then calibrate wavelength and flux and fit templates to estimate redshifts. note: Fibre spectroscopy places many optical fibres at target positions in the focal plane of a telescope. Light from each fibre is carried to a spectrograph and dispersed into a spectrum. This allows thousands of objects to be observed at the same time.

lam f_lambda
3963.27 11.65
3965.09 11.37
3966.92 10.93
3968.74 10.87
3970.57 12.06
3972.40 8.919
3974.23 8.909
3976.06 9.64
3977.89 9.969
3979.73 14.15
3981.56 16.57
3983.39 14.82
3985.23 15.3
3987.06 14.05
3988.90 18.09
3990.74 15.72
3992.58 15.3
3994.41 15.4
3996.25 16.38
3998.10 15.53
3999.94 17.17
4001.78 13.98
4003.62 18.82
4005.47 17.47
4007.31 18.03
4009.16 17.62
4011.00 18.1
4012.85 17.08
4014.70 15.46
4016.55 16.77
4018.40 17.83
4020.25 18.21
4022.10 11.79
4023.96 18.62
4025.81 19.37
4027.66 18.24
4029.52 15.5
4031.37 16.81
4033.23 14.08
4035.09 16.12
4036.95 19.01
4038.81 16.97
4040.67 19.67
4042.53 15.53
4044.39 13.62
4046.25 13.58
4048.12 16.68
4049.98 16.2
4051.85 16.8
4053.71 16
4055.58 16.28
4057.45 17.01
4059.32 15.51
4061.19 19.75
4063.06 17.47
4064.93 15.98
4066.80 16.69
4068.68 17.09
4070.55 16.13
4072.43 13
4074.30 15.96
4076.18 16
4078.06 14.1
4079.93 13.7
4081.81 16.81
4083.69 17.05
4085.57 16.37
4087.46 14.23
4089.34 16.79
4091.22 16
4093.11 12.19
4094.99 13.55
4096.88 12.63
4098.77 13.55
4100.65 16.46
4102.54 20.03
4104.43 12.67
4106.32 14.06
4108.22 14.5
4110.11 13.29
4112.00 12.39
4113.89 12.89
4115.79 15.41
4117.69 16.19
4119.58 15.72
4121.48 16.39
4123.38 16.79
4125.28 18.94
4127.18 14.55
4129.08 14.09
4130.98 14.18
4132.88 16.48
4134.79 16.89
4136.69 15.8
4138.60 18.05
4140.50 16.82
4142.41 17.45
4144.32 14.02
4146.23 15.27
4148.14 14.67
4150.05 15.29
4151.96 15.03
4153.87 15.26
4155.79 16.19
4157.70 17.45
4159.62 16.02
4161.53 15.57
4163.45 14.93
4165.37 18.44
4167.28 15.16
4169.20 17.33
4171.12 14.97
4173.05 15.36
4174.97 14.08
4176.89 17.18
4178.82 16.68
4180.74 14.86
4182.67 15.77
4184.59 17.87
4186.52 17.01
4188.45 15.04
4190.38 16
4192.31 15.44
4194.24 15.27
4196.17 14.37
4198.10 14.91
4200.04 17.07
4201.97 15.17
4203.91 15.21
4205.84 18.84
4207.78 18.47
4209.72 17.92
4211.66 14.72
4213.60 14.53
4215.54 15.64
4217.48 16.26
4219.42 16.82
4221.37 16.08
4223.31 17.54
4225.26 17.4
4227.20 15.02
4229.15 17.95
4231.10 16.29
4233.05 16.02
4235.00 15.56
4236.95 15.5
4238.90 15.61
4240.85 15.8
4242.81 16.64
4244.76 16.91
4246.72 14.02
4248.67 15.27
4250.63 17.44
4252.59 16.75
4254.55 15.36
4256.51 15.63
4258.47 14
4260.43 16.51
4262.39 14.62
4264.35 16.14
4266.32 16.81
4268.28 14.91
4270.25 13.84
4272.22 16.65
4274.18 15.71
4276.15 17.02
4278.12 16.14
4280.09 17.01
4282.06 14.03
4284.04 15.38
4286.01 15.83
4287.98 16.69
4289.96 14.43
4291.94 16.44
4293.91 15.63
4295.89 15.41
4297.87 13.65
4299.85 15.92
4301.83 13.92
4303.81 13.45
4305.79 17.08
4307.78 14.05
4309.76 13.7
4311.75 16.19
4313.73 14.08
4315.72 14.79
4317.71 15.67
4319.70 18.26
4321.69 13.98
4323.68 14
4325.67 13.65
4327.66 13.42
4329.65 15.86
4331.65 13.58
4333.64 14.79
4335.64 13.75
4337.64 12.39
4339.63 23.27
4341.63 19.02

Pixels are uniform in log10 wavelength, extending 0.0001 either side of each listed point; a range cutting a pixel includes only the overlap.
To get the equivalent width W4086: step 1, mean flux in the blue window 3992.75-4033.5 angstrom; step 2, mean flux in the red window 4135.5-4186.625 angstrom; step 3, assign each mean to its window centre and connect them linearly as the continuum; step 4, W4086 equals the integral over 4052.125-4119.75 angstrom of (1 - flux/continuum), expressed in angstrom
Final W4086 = 4.18 angstrom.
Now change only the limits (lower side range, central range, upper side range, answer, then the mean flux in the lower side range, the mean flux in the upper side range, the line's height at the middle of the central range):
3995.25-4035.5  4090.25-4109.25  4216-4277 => 2.2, 16.8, 16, 16.5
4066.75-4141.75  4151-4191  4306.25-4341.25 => -1.9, 15.4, 15.1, 15.3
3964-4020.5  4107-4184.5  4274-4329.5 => -3.5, 14.8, 15.2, 15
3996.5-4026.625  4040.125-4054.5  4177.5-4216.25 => 0.8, 17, 16.1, 16.8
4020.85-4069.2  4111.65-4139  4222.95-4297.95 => 1.0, 16.6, 15.8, 16.3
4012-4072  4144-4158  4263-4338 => 0.5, 16.6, 15.1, 16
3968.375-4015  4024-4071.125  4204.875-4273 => -4.8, 14.9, 16.1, 15.1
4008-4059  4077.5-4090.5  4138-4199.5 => 0.6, 16.6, 15.9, 16.3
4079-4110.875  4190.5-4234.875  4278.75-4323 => -3.2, 14.9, 15.2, 15.1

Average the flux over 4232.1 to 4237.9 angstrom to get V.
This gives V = 15.7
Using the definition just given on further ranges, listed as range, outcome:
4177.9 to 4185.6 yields 16.3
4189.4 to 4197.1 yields 15.3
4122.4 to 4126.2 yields 17.8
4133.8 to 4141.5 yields 16.9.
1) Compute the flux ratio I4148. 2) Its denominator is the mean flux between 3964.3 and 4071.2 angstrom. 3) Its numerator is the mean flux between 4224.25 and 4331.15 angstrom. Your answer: 1.0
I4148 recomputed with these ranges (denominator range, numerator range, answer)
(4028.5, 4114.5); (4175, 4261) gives 1.03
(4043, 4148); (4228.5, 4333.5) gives 0.99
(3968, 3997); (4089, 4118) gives 1.07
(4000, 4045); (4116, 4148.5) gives 0.95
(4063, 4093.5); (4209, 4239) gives 1.04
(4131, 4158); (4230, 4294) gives 0.99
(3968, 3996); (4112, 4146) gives 1.18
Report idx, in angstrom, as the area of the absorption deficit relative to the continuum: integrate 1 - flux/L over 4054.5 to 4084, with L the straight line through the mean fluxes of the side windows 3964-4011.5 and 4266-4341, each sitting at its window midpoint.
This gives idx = -3.0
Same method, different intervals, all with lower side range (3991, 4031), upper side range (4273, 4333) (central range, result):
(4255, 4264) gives 0.1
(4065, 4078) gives 0.6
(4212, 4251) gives -1.3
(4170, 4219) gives -0.6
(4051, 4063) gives -0.3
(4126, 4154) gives 0.8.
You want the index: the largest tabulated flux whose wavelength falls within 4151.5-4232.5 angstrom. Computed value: 18.84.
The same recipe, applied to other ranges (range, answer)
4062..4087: 17.47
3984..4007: 18.82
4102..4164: 20.03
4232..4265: 17.44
